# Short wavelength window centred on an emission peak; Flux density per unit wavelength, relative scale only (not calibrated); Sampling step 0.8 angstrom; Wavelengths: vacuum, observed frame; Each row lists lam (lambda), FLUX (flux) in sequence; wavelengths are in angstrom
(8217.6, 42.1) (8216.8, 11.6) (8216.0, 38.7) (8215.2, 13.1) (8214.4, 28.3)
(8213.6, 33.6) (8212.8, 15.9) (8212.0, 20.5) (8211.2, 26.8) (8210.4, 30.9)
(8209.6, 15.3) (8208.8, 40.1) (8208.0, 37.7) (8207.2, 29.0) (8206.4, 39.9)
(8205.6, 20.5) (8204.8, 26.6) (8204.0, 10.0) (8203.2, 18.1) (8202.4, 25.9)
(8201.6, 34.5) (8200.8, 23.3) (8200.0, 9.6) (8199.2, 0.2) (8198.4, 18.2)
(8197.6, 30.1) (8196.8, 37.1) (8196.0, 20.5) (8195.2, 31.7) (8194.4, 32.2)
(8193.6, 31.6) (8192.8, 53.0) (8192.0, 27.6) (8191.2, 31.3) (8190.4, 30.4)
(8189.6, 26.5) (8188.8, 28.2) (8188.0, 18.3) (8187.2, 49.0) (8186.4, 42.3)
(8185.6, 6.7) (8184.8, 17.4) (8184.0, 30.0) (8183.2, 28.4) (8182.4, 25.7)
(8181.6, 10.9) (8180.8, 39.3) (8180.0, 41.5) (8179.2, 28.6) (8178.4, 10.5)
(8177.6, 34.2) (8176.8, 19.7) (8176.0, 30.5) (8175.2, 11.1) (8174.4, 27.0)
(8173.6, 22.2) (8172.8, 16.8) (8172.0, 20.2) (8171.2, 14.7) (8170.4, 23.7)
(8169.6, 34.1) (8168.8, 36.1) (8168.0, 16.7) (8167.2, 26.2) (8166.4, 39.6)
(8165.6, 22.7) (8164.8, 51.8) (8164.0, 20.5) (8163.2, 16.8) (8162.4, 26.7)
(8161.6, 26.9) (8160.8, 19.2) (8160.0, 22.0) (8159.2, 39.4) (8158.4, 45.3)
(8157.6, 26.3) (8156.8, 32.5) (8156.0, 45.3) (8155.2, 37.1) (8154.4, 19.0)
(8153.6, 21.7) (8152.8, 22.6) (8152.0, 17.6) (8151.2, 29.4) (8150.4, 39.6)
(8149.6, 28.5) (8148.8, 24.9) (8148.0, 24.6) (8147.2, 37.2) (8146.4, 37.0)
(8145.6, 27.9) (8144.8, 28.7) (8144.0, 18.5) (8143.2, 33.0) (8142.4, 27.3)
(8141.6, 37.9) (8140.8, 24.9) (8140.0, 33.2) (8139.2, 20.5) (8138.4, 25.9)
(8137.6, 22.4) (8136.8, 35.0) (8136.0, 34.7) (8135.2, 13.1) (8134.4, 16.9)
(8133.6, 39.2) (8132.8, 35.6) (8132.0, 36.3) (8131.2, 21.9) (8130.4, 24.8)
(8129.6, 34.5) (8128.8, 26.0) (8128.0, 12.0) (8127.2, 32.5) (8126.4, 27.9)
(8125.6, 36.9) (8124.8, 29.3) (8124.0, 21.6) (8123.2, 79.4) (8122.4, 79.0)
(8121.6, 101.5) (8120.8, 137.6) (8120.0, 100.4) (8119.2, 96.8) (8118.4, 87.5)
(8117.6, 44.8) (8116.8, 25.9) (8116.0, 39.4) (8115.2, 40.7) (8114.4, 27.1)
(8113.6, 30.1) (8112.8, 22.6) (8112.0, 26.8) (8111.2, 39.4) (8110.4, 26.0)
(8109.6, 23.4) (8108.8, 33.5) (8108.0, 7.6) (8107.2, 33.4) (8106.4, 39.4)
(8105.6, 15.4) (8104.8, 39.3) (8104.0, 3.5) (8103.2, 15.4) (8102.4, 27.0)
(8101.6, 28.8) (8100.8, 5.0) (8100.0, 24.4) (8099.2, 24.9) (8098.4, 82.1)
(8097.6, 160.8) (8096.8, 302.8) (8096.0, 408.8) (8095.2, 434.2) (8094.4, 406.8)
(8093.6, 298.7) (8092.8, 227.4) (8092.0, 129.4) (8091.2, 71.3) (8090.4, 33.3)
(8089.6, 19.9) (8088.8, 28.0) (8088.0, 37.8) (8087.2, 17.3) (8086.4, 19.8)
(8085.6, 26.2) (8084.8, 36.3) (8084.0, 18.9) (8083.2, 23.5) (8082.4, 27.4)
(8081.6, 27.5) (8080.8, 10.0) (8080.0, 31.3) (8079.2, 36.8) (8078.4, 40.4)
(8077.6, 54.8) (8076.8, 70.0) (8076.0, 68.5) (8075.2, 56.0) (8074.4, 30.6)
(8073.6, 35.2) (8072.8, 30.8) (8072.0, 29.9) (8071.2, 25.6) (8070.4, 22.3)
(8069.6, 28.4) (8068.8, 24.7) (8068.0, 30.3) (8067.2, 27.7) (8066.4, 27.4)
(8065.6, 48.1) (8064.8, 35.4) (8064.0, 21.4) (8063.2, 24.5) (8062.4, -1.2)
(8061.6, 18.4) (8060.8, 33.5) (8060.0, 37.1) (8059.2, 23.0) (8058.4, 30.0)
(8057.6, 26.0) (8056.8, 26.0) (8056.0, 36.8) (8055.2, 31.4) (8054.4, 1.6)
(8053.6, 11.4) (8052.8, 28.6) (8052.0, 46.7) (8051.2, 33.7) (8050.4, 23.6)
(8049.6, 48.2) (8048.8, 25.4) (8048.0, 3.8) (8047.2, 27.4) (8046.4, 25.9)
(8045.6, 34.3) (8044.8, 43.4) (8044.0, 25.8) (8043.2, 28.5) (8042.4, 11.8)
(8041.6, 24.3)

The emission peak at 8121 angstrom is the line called [N II]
